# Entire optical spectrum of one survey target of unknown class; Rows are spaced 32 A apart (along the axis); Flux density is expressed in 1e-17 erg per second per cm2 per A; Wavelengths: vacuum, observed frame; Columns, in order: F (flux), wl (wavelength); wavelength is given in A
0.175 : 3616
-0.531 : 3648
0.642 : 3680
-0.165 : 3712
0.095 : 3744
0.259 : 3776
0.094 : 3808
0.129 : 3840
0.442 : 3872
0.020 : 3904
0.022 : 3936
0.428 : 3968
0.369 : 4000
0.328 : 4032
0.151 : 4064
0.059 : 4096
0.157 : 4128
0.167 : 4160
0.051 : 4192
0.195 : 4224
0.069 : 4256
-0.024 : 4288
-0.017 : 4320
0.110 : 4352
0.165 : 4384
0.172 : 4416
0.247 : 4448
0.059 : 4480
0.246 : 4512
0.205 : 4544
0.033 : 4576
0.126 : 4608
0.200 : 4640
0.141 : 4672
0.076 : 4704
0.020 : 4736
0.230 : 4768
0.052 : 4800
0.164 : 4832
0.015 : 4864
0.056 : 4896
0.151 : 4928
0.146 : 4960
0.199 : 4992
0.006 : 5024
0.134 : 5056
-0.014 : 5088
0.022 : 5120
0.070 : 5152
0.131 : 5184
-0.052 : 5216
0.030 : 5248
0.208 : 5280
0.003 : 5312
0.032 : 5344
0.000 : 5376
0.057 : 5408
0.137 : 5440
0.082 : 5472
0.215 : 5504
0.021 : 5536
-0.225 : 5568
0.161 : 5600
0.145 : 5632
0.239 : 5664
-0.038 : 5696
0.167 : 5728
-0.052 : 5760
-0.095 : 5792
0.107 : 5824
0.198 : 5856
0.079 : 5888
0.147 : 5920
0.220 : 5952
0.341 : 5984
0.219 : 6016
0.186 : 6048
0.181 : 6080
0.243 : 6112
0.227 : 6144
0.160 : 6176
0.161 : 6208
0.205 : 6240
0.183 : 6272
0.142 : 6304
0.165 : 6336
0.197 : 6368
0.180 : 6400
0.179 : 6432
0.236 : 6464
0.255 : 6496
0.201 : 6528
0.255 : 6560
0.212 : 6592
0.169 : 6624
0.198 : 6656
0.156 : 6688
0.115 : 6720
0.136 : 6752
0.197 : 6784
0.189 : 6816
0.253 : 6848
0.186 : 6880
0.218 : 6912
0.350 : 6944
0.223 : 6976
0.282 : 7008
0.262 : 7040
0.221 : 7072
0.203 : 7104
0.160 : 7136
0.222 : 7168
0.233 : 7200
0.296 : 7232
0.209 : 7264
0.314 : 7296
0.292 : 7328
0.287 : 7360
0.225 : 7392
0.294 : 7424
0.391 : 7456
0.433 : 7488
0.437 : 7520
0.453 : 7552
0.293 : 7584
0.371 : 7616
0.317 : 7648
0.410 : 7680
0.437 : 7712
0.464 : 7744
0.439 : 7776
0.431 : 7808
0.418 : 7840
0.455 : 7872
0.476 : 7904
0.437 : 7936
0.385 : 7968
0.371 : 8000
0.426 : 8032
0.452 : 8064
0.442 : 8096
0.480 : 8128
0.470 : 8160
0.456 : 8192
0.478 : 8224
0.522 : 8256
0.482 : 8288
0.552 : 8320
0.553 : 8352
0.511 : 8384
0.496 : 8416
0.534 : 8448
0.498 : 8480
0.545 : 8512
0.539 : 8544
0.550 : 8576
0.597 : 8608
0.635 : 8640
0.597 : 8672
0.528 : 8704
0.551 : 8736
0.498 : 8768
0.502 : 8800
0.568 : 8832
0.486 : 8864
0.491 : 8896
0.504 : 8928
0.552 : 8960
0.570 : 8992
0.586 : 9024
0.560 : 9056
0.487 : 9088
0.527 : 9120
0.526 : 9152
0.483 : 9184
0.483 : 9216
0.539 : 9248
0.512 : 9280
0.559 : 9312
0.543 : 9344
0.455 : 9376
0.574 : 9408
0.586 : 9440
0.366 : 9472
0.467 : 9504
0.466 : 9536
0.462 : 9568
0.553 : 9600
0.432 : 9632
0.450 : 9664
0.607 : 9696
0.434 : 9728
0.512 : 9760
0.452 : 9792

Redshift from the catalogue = 0.865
